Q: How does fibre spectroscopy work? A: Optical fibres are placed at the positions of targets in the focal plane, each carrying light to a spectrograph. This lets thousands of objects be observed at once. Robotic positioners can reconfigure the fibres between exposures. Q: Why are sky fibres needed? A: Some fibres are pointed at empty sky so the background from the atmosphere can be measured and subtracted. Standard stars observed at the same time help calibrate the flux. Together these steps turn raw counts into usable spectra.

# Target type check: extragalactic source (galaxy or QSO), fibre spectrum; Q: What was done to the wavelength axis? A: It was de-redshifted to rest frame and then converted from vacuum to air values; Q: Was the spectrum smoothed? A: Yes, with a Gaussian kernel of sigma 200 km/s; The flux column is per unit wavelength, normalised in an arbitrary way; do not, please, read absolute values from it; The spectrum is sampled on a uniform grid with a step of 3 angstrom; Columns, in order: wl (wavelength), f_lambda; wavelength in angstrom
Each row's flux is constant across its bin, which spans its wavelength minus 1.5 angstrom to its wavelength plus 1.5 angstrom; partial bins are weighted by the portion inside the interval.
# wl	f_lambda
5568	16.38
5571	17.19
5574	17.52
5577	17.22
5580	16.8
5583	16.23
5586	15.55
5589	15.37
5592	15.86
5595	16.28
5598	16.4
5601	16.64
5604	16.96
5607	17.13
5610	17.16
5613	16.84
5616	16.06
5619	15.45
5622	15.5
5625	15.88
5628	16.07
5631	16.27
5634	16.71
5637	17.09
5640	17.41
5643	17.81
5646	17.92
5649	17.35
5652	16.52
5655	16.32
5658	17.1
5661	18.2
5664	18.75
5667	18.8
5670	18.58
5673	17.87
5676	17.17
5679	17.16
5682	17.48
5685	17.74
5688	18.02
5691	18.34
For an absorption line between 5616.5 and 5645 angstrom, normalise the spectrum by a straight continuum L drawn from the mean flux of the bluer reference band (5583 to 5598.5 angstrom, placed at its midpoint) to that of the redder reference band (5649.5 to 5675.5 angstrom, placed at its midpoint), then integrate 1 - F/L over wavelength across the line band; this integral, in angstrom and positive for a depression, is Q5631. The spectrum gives 0.75 angstrom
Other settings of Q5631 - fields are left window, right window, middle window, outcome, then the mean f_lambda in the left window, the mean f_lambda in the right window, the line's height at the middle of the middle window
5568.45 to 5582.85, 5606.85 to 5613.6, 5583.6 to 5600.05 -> 1.07 angstrom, 17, 17.1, 17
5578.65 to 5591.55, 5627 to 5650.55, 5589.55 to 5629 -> 0.40 angstrom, 16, 17.1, 16.5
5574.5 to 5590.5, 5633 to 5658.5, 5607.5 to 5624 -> 0.49 angstrom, 16.3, 17.1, 16.8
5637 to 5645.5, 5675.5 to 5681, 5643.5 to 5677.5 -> -0.64 angstrom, 17.6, 17.2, 17.4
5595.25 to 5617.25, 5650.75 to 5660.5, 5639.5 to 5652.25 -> -0.53 angstrom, 16.7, 16.8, 16.8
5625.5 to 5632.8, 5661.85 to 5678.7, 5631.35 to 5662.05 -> -0.35 angstrom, 16.2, 18.2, 17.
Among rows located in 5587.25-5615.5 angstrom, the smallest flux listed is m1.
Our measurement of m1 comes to 15.37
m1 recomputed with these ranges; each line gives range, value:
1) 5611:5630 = 15.45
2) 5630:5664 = 16.27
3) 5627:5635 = 16.07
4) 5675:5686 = 17.16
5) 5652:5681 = 16.32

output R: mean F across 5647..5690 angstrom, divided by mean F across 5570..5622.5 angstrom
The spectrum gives 1.1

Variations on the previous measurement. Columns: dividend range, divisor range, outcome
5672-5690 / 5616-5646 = 1.06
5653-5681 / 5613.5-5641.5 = 1.09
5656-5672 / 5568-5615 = 1.10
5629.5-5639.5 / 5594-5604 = 1.01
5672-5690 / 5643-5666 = 1.00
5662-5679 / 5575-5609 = 1.10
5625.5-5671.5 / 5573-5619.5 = 1.05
